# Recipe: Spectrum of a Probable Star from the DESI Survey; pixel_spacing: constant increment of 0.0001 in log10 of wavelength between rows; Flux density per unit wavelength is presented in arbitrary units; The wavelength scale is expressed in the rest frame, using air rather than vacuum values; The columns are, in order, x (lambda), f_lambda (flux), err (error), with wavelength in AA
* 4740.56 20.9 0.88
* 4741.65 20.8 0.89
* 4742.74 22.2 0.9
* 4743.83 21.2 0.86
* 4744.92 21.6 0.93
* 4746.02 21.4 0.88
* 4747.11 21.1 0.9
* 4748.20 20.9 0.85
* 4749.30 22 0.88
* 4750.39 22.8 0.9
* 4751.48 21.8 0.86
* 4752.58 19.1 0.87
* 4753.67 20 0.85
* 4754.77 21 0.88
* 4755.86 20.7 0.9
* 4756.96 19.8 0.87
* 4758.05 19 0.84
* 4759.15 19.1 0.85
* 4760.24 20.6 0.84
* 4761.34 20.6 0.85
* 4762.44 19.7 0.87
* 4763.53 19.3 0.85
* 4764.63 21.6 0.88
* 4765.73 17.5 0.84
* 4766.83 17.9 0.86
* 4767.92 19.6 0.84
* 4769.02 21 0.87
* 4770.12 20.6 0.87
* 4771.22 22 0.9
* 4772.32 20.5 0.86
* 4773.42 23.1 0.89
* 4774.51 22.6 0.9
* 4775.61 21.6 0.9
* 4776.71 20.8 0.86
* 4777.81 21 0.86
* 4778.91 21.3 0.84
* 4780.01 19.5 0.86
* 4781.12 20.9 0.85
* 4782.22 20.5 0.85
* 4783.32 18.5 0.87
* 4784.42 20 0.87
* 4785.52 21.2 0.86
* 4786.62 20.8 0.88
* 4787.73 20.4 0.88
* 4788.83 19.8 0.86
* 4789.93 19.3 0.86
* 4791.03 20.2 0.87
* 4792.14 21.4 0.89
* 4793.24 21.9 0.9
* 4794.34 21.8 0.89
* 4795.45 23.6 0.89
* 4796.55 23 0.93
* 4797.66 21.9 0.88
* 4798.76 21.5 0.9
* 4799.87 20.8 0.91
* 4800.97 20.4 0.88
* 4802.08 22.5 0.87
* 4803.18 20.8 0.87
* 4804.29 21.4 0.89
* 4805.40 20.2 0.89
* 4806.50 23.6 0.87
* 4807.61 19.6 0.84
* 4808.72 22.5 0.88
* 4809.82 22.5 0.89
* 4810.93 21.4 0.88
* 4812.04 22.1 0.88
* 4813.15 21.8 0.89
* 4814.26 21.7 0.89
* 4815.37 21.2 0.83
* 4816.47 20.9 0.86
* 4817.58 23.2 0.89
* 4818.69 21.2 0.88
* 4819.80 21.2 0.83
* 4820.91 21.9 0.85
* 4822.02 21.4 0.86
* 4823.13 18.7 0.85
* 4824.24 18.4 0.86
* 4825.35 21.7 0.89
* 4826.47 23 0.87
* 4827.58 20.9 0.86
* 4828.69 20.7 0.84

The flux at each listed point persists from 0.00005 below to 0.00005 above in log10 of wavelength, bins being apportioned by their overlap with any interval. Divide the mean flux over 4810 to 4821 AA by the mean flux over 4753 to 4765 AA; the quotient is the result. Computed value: 1.08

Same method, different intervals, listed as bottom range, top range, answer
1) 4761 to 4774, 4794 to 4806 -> 1.07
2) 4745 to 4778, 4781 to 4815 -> 1.03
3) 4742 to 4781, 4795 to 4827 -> 1.04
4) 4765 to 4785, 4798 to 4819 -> 1.05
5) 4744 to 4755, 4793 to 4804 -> 1.03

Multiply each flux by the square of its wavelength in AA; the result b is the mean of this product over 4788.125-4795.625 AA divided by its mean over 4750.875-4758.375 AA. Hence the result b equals 1.05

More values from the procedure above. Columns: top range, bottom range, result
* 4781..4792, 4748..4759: 0.99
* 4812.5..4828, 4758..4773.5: 1.08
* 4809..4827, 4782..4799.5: 1.03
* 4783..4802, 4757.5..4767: 1.09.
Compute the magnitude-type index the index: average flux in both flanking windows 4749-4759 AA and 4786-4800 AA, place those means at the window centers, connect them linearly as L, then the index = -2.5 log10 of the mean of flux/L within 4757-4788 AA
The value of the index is 0.03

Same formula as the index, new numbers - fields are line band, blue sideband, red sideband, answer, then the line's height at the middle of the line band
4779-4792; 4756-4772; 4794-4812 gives 0.04 mag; 20.9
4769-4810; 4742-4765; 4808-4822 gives 0.01 mag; 21.3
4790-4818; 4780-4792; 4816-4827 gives -0.05 mag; 20.7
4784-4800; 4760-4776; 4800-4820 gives 0.00 mag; 21.1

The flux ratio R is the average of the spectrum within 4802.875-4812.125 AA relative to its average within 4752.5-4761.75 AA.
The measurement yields 1.08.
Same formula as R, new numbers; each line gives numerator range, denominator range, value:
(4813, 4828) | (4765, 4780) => 1.02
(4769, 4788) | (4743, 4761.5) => 1.01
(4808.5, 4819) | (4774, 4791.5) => 1.07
